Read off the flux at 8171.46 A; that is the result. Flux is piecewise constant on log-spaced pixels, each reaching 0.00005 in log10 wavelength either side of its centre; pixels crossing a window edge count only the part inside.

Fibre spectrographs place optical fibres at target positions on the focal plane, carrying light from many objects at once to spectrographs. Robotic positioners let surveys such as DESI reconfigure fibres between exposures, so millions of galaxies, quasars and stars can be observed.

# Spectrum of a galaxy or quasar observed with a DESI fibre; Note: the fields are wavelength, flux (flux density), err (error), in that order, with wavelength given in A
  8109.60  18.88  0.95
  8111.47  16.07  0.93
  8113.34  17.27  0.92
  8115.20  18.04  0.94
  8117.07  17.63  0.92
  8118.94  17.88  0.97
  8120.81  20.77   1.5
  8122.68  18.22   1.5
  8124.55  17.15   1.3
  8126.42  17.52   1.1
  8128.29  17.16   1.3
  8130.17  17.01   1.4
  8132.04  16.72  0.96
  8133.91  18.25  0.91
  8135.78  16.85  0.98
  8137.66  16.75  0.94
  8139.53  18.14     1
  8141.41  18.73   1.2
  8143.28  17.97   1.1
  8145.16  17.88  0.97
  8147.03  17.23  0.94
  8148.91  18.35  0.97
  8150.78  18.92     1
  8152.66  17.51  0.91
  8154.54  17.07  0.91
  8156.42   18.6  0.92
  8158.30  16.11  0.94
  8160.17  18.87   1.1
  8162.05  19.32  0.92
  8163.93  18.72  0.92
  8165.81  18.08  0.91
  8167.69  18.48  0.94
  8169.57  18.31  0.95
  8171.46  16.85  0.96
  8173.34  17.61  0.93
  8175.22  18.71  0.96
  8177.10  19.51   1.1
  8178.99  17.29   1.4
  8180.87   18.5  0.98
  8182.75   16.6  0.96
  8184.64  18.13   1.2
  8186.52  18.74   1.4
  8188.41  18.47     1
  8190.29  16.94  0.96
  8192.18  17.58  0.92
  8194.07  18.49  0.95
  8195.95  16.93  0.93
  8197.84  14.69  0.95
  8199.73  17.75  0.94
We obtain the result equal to 16.85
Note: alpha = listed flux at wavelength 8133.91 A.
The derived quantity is 18.25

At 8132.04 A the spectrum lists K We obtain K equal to 16.72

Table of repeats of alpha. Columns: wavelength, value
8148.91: 18.35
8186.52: 18.74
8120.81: 20.77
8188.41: 18.47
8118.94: 17.88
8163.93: 18.72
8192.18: 17.58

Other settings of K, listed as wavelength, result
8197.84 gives 14.69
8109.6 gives 18.88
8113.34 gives 17.27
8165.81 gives 18.08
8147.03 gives 17.23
